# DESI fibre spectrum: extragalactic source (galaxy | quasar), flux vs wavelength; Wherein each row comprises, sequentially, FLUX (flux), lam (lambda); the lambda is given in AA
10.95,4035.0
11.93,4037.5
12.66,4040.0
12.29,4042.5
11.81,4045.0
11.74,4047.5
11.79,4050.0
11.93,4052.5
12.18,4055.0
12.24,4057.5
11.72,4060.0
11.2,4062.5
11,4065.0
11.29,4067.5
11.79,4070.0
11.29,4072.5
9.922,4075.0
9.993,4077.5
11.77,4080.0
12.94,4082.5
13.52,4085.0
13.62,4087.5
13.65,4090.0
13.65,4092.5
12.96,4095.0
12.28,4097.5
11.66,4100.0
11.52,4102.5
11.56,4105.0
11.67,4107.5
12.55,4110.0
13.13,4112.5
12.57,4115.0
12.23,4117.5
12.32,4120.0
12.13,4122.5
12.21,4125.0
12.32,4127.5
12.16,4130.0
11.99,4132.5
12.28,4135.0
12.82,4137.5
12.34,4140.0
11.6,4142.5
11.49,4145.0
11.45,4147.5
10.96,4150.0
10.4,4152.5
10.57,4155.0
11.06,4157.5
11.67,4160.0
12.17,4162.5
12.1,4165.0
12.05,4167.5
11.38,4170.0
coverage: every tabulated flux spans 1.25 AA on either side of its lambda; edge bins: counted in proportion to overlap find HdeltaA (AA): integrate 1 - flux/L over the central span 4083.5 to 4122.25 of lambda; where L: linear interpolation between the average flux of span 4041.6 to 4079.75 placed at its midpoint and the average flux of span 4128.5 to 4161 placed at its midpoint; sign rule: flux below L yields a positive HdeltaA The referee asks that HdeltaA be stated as -3.5 AA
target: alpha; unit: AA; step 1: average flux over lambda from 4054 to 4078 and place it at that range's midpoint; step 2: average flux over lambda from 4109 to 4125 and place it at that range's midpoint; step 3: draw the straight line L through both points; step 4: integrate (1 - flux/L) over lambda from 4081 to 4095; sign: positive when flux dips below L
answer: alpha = -1.9 AA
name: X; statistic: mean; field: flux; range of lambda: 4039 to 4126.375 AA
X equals 12.1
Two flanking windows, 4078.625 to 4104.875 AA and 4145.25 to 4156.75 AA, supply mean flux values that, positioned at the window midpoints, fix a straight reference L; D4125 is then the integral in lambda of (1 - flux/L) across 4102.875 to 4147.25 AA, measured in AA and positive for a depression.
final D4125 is -1.9 AA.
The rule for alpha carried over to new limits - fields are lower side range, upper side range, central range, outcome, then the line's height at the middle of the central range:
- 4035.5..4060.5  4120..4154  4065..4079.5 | 1.3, 12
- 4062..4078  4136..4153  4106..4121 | -1.4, 11.4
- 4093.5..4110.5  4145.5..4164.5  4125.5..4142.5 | -1.1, 11.5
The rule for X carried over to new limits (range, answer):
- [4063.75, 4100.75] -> 12.1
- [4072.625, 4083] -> 11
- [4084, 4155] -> 12.2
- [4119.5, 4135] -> 12.2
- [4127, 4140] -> 12.3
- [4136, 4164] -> 11.5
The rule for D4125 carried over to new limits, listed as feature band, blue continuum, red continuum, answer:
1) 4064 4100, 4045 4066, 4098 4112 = -0.9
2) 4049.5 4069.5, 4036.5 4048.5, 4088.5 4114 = 0.9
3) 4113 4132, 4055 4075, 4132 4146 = -0.5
